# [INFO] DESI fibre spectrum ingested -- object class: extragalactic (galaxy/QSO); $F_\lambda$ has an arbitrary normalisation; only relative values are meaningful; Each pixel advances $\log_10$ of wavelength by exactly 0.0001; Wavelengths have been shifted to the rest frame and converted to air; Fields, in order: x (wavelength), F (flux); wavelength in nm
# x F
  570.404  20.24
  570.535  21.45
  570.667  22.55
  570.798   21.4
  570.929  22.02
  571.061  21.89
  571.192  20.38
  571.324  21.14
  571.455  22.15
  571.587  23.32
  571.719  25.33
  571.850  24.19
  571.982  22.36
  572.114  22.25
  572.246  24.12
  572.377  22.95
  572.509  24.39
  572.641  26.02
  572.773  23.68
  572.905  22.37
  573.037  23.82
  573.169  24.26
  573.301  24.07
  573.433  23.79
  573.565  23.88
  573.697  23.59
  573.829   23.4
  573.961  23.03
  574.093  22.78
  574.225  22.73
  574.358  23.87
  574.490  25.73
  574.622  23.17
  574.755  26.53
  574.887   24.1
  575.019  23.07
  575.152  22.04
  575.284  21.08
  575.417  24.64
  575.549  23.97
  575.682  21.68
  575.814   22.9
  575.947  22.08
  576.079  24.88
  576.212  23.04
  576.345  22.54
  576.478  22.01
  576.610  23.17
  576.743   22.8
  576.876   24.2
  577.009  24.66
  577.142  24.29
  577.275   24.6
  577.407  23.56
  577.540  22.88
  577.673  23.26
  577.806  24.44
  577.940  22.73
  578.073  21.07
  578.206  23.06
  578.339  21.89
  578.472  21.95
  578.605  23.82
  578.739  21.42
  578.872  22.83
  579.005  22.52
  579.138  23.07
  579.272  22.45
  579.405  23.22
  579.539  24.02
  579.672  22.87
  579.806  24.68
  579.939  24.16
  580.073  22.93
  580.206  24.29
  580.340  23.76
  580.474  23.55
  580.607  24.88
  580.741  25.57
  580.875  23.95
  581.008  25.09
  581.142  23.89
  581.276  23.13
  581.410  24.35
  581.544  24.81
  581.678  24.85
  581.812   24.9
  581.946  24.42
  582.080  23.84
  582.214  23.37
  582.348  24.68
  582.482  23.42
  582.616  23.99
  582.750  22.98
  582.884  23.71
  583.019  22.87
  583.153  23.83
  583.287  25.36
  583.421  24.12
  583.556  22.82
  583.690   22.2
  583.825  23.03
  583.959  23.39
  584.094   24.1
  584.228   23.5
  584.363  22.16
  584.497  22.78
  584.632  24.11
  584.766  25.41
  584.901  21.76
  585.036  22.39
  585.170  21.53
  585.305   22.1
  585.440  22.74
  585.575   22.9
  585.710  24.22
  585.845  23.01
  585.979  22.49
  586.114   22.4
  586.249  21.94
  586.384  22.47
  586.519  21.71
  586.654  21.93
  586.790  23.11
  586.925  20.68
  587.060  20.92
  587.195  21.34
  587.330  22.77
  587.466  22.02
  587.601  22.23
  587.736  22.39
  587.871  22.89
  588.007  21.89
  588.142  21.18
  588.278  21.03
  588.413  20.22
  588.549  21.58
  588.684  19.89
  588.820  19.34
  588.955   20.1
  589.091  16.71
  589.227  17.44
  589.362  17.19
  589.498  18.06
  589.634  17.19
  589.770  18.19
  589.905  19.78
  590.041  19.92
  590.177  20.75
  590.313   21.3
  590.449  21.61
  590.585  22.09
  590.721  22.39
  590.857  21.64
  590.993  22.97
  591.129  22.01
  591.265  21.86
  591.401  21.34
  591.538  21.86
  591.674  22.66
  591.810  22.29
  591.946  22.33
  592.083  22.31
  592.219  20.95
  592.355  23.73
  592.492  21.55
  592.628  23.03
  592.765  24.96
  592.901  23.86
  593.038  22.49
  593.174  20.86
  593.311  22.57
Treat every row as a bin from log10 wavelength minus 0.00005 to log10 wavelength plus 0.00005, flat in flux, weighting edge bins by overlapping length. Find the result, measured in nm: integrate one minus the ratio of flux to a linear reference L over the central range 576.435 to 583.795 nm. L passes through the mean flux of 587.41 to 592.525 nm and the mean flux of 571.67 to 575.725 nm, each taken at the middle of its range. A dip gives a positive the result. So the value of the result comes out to -0.336 nm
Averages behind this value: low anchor 23.6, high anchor 20.9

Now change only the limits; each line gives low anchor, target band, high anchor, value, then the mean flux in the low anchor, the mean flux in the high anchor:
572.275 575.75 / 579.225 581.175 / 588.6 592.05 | -0.13 nm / 23.6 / 20.5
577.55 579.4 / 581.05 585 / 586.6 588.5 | -0.27 nm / 22.7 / 21.7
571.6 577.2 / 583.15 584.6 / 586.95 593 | -0.08 nm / 23.6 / 21.2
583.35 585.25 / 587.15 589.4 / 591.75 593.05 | 0.23 nm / 23.1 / 22.8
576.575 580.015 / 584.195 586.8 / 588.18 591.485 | -0.17 nm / 23.2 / 20.2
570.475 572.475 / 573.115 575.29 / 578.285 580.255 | -0.09 nm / 22.5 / 23.1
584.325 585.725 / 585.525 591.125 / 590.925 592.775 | 0.38 nm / 22.9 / 22.3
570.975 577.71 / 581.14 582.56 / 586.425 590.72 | -0.15 nm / 23.4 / 20.6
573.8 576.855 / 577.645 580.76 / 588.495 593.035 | -0.07 nm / 23.3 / 21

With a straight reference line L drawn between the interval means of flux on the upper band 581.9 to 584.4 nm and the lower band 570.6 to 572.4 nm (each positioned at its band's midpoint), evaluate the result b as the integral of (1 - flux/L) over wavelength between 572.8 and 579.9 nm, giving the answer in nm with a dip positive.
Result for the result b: -0.096 nm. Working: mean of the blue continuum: 22.6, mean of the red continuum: 23.6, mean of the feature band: 23.3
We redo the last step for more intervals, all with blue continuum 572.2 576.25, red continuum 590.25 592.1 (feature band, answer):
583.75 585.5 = -0.03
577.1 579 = 0.02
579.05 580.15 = -0.01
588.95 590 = 0.20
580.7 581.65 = -0.06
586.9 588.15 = 0.03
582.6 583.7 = -0.04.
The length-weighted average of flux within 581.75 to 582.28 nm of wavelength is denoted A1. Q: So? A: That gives 24.1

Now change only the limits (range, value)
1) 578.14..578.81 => 22.4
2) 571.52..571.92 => 24.2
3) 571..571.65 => 21.8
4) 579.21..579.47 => 22.9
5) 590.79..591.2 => 22.2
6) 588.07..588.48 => 20.8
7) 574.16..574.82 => 24.4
